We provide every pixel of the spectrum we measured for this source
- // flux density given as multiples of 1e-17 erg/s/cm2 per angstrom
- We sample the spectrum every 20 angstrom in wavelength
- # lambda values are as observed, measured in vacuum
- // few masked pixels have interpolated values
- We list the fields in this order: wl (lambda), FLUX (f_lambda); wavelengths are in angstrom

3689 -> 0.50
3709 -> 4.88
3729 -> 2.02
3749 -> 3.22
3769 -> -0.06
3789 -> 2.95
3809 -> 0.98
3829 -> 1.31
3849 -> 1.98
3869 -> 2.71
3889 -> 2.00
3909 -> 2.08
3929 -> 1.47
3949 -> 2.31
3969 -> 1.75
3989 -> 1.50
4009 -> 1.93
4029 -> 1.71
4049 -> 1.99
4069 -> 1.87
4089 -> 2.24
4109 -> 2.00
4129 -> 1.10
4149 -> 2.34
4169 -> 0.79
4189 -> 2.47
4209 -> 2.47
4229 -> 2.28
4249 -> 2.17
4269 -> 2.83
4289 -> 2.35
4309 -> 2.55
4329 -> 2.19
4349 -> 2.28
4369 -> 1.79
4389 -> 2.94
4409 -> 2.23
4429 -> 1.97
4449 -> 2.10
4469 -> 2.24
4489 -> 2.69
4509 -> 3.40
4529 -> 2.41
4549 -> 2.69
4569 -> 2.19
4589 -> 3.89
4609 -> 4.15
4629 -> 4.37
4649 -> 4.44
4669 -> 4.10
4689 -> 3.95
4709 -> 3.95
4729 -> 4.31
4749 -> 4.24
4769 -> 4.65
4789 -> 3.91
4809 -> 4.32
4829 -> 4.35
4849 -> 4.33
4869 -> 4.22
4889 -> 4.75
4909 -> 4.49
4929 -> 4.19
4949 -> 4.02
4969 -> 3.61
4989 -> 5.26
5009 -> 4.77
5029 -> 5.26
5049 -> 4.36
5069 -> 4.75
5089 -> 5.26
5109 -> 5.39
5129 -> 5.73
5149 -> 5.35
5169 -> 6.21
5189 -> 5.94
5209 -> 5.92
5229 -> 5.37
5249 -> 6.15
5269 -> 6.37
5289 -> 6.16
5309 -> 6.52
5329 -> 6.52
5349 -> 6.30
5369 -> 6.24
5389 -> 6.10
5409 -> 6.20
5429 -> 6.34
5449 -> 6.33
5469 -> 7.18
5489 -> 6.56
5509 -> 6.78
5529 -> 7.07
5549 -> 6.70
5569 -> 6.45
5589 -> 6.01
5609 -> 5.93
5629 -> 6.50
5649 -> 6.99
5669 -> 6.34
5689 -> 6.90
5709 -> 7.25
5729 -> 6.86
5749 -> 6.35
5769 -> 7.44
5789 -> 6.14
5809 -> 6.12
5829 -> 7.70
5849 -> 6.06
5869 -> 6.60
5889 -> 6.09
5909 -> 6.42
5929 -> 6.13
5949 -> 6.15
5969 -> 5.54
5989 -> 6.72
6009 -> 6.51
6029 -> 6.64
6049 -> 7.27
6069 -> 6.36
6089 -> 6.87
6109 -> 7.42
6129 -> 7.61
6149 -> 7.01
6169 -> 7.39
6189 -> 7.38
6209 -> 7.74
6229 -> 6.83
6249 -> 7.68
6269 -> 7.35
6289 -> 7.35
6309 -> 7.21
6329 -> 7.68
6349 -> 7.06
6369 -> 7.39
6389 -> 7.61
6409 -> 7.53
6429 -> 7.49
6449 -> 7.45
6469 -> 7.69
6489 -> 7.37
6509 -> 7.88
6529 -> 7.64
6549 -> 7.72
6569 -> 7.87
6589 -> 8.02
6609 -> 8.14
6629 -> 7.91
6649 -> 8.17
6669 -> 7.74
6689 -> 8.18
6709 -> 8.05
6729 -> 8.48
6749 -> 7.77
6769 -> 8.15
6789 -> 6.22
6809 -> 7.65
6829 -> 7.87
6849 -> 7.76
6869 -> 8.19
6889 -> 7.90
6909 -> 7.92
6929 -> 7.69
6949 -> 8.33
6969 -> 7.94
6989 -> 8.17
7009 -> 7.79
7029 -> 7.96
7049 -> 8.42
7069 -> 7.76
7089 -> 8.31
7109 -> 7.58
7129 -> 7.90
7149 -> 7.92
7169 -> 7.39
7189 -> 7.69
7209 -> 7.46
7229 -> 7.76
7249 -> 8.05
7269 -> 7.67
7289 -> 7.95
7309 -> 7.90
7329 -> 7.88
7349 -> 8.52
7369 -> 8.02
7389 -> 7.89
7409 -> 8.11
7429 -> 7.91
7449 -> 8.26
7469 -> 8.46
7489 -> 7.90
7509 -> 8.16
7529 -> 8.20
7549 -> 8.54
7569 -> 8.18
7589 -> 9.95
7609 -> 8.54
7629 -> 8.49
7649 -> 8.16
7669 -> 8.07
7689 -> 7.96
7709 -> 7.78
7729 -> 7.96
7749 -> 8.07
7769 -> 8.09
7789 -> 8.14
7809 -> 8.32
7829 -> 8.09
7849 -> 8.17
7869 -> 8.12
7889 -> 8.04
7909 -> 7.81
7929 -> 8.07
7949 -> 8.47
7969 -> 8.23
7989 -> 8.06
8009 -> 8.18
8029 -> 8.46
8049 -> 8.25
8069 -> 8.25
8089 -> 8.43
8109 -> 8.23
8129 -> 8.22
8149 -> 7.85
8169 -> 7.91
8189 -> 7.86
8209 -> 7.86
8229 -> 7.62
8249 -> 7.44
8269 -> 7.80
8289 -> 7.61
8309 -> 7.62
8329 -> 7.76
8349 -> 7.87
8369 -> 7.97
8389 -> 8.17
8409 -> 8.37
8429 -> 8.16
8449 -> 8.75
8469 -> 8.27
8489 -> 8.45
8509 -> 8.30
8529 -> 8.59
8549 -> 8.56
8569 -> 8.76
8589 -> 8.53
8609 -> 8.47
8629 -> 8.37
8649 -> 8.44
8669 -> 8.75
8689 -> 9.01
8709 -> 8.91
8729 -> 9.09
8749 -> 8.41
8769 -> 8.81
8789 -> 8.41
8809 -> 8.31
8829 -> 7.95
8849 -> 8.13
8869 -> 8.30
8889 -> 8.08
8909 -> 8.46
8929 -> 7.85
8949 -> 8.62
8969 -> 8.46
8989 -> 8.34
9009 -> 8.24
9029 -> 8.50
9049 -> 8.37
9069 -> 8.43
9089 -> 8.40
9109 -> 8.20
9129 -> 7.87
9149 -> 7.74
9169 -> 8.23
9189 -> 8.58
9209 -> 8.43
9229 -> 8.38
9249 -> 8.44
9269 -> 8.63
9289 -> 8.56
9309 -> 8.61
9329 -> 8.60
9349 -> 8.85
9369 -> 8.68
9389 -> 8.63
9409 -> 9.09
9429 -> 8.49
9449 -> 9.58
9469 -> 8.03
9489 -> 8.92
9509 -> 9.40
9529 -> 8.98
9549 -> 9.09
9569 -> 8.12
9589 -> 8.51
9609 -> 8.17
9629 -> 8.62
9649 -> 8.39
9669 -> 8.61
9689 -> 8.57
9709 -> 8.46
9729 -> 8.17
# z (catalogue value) 0.153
